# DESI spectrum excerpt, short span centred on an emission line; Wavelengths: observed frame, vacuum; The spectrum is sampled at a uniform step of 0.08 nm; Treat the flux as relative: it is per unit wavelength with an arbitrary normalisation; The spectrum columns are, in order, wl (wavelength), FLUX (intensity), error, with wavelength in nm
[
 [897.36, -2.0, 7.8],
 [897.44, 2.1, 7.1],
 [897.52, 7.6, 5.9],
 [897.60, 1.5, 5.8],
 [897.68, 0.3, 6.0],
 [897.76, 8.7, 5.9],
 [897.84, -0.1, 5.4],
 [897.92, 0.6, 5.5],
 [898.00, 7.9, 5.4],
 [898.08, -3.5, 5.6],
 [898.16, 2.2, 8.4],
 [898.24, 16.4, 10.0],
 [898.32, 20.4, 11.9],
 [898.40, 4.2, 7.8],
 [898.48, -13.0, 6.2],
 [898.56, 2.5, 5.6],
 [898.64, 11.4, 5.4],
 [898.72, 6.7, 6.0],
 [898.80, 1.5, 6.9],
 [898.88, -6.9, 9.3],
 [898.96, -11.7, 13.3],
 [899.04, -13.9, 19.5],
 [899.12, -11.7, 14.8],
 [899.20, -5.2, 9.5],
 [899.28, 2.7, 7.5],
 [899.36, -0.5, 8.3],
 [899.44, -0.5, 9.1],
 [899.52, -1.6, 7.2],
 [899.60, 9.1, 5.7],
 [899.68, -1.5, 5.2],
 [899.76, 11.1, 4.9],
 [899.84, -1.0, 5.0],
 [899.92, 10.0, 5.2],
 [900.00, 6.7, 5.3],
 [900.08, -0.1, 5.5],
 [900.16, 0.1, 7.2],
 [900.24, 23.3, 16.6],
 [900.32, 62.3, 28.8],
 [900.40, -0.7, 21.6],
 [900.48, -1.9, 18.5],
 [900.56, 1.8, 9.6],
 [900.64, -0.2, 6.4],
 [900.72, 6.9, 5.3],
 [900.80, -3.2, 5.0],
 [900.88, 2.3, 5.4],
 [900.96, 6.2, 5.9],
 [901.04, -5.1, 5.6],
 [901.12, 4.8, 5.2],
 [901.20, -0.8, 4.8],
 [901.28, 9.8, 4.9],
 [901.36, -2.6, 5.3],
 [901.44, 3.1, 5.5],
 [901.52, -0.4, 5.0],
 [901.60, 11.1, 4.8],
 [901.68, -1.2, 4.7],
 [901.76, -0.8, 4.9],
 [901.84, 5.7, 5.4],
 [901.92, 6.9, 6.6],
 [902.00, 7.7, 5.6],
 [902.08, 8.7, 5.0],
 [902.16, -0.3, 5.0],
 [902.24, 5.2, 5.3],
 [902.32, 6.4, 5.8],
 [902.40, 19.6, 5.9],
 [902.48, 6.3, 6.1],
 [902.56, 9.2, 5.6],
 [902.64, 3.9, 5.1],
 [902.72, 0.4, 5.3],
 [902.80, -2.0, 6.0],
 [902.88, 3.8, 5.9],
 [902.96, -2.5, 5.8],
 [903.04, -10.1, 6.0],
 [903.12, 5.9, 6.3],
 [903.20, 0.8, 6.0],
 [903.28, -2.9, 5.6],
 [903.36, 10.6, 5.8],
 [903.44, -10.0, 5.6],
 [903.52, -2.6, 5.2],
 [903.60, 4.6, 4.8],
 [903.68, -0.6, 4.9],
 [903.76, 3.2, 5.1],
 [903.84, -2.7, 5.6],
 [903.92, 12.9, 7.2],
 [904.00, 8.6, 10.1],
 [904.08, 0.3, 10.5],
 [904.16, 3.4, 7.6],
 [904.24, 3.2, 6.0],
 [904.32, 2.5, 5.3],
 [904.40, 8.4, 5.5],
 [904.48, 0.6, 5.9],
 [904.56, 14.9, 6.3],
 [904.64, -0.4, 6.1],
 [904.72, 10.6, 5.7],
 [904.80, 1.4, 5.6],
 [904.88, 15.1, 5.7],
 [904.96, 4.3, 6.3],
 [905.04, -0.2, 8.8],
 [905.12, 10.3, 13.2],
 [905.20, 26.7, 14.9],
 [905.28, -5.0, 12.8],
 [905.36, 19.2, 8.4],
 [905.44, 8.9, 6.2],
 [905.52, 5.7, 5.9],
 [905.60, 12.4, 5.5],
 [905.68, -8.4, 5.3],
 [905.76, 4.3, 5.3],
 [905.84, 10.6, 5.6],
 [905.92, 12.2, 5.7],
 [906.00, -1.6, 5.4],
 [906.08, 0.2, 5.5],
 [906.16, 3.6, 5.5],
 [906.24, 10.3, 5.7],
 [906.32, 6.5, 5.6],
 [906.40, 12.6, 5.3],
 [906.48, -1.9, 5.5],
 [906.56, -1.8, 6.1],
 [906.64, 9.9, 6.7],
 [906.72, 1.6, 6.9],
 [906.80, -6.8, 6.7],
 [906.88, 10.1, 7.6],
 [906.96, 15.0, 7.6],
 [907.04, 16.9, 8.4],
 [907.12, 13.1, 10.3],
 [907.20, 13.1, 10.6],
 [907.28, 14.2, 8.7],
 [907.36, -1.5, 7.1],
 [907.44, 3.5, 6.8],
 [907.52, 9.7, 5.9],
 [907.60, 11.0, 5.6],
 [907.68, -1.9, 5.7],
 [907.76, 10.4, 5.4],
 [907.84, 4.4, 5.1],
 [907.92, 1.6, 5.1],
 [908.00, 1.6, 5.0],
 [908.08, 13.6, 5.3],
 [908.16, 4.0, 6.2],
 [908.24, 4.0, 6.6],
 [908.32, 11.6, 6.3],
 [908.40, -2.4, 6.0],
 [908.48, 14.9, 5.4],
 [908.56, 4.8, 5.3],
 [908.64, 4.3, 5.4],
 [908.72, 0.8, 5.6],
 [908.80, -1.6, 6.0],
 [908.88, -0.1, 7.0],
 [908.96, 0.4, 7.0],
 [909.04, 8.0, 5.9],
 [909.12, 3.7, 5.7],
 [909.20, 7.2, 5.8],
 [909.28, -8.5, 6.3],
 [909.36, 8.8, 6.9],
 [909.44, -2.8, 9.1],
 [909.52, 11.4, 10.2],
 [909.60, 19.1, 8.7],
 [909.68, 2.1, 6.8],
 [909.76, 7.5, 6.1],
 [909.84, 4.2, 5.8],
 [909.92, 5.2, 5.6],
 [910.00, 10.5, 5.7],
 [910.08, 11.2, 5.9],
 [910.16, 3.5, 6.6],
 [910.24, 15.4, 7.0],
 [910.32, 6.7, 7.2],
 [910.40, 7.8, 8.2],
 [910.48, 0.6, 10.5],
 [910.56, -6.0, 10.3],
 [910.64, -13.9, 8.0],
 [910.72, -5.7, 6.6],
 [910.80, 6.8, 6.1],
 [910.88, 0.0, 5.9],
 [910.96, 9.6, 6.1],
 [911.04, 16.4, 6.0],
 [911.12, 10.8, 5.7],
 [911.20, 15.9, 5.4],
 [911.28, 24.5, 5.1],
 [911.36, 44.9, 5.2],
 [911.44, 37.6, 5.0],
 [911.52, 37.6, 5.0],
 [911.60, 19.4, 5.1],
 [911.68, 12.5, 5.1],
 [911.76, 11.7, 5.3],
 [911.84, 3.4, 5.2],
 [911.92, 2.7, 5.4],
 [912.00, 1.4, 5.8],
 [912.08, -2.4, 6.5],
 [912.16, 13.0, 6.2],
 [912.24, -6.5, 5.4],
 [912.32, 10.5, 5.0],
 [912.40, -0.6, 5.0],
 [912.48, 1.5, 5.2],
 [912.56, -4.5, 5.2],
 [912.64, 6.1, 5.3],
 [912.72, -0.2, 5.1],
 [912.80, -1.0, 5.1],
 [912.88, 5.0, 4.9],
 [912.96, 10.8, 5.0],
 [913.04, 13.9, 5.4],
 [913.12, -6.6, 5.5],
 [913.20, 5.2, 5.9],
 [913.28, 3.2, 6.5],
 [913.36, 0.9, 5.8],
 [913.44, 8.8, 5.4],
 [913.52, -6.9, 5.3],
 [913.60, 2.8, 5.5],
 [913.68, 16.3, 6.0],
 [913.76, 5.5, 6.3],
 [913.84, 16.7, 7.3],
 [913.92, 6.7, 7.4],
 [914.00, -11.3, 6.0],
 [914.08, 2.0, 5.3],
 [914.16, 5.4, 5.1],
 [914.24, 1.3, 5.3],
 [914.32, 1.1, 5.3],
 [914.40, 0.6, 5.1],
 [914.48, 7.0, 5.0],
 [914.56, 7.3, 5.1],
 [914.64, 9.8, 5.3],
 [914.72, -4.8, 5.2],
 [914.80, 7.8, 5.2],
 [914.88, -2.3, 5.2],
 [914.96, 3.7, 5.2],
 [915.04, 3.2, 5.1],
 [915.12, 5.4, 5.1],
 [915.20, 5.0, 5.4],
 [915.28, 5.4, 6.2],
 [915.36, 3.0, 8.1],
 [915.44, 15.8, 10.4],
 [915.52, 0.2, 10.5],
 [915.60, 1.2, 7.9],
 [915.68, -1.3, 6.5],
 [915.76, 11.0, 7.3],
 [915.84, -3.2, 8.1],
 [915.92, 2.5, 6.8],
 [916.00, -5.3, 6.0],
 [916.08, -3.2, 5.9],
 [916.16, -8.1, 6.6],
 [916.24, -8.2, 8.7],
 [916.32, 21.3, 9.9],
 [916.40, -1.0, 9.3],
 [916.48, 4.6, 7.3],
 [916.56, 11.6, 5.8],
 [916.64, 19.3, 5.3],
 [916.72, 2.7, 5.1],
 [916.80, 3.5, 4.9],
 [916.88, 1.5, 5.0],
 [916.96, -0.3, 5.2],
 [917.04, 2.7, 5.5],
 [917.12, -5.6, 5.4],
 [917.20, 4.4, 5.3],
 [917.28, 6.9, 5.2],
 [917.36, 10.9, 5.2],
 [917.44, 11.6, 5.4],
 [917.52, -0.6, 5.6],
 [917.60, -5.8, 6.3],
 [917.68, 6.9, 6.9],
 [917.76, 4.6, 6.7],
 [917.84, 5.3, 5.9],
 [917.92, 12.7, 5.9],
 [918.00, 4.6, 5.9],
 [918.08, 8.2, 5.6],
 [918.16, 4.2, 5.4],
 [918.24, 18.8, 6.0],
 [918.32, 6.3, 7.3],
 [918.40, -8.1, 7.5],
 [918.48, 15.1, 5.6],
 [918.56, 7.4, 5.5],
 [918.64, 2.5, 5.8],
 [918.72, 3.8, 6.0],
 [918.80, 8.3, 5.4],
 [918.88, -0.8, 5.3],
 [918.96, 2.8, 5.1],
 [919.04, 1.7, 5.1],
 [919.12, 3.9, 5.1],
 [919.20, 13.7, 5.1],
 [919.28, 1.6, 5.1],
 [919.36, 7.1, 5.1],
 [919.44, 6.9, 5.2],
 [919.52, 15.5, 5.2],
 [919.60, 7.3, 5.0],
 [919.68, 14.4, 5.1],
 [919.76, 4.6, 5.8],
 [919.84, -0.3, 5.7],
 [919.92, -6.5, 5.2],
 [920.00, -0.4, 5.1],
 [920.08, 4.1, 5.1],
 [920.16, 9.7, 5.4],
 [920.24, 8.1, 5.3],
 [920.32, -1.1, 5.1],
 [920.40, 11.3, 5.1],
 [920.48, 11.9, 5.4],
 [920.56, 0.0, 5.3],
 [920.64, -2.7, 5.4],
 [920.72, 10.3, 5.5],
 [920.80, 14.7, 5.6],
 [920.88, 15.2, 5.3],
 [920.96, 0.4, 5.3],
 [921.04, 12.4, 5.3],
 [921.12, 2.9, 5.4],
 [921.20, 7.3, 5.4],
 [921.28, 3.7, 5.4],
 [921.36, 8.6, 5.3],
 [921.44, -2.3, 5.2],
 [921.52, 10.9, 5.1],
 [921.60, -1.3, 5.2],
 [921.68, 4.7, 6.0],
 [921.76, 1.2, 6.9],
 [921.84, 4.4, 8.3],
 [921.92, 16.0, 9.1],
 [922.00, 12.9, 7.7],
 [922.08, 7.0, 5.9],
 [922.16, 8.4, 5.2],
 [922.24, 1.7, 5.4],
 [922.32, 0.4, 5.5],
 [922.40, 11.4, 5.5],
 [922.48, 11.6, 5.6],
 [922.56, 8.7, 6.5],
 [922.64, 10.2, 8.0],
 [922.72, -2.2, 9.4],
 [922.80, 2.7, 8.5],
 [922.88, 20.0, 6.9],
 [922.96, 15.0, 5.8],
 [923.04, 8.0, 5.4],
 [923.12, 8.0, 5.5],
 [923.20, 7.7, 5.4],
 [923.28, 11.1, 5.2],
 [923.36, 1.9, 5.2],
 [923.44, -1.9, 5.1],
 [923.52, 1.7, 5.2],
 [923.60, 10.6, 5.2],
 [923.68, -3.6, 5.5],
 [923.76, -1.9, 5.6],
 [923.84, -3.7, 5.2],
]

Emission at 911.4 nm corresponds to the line H-beta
